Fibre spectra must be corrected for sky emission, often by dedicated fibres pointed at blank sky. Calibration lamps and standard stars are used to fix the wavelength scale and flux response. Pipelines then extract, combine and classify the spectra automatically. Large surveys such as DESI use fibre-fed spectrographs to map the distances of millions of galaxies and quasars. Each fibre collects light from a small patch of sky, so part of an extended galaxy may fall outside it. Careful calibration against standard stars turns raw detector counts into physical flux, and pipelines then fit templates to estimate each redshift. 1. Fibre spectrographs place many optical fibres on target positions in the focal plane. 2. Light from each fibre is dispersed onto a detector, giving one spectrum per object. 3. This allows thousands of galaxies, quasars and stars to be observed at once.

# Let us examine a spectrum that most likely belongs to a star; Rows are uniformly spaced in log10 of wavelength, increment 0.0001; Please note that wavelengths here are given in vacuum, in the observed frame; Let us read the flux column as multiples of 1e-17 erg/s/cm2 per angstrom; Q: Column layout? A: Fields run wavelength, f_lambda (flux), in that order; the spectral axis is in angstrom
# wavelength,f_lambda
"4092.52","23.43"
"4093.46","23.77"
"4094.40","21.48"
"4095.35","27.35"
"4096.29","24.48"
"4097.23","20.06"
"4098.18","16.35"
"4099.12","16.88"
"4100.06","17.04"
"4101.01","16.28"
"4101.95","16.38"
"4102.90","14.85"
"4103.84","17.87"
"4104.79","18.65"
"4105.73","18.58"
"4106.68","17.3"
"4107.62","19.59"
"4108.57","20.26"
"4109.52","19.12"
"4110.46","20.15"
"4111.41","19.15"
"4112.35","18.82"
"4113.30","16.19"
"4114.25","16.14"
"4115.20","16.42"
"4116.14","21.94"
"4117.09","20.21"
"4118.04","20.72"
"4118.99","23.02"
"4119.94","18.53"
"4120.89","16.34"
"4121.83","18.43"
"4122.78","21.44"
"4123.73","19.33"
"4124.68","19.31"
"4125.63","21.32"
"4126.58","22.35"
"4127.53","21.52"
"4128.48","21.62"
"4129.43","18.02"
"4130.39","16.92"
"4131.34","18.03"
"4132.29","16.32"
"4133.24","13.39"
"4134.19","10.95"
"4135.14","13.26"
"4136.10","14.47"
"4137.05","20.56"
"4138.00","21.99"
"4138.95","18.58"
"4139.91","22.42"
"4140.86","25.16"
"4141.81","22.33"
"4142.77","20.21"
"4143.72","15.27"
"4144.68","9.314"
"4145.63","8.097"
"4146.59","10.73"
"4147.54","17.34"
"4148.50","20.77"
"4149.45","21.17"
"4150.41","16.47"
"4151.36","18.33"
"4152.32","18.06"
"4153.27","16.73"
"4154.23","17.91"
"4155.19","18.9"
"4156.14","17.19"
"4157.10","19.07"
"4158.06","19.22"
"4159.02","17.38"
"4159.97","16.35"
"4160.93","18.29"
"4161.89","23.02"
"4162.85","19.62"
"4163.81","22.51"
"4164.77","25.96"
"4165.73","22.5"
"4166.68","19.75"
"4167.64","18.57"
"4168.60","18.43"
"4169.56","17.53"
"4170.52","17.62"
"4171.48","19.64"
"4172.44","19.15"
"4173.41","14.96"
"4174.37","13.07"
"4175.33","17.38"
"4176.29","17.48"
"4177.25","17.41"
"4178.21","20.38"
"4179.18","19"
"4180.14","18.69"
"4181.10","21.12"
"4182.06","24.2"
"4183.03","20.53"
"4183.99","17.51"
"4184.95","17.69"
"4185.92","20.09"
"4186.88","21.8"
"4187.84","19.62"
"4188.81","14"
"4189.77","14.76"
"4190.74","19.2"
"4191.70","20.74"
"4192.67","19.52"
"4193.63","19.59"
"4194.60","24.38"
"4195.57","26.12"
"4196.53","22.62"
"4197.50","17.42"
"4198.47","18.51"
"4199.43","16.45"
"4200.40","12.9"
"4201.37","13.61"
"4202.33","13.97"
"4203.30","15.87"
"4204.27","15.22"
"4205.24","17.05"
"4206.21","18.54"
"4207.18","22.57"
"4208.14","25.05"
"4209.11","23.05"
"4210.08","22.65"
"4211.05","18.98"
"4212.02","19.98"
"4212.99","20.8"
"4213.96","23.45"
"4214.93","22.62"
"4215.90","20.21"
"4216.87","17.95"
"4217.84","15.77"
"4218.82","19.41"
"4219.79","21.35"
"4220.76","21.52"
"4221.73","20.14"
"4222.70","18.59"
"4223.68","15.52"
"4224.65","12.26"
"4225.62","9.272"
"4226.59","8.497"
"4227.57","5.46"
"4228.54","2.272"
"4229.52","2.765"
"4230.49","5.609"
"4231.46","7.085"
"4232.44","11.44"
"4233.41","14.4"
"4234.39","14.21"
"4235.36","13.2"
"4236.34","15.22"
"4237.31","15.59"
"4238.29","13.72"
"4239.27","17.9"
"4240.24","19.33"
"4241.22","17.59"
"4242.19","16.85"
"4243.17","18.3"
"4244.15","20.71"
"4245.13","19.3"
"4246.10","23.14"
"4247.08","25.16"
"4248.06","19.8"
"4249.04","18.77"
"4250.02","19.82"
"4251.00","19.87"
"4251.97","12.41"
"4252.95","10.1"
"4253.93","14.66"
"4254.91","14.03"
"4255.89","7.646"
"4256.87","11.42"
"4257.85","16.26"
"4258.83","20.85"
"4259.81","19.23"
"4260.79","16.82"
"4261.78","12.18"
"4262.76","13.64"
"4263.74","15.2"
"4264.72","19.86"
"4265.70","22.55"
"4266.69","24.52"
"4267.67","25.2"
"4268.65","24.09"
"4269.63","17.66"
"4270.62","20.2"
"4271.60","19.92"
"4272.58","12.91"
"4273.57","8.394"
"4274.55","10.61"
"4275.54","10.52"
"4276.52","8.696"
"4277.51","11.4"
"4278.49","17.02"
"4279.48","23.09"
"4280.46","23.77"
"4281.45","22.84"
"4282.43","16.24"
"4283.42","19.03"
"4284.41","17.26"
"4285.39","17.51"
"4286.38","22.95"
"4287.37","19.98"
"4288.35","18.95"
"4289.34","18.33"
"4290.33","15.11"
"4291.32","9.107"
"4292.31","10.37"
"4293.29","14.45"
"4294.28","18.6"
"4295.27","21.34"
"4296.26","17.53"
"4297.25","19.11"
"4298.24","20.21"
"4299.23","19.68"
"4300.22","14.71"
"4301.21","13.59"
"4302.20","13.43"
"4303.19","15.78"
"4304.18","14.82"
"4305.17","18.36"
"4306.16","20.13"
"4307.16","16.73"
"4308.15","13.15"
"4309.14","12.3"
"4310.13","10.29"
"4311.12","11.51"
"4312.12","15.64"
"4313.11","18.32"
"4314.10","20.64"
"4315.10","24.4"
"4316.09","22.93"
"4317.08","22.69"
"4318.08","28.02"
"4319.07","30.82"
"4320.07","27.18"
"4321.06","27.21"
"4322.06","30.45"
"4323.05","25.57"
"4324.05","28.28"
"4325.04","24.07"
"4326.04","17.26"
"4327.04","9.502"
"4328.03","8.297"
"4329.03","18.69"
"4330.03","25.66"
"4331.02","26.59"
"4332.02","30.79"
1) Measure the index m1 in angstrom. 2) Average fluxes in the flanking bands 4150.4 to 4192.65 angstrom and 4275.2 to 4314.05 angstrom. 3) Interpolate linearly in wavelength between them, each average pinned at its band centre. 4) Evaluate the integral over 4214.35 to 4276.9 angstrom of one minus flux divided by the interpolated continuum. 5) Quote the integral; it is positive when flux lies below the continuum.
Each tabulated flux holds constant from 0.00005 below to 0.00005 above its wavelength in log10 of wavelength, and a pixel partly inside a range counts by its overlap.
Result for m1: 5.8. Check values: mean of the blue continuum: 18.8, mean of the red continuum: 16.5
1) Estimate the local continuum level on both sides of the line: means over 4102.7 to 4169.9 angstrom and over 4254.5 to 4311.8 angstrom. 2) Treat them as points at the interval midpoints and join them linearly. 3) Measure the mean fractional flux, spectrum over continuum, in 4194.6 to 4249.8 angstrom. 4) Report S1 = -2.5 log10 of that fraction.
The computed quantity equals 0.03 mag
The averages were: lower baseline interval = 18.6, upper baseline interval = 16.6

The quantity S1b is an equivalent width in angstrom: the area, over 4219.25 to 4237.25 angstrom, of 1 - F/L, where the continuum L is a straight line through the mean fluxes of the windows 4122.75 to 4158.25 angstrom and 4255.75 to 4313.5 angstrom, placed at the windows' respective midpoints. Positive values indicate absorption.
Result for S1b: 5.2 angstrom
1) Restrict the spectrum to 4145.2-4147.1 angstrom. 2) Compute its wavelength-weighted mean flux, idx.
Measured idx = 9.6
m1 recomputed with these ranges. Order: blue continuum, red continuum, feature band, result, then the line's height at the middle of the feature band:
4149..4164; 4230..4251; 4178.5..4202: -1.7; 17.9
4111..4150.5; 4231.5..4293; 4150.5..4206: -3.0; 17.7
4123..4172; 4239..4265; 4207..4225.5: -2.4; 17.5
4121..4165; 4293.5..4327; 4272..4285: 2.6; 19.4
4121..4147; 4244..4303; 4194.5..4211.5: -1.5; 17.5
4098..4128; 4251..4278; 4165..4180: -0.6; 17.6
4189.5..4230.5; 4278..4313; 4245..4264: 0.8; 17.2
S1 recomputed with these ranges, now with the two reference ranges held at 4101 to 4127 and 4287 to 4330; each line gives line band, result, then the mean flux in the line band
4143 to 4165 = 0.07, 17.7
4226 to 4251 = 0.26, 14.7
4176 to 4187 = -0.05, 19.6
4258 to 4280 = 0.10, 17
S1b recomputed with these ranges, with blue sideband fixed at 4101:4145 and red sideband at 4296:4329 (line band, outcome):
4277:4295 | 1.41 angstrom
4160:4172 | -0.93 angstrom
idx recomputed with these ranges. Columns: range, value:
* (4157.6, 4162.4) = 18.9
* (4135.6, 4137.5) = 17.4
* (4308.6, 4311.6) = 11.4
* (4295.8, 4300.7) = 18.3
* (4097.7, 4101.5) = 16.6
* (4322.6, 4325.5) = 26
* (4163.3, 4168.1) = 21.9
